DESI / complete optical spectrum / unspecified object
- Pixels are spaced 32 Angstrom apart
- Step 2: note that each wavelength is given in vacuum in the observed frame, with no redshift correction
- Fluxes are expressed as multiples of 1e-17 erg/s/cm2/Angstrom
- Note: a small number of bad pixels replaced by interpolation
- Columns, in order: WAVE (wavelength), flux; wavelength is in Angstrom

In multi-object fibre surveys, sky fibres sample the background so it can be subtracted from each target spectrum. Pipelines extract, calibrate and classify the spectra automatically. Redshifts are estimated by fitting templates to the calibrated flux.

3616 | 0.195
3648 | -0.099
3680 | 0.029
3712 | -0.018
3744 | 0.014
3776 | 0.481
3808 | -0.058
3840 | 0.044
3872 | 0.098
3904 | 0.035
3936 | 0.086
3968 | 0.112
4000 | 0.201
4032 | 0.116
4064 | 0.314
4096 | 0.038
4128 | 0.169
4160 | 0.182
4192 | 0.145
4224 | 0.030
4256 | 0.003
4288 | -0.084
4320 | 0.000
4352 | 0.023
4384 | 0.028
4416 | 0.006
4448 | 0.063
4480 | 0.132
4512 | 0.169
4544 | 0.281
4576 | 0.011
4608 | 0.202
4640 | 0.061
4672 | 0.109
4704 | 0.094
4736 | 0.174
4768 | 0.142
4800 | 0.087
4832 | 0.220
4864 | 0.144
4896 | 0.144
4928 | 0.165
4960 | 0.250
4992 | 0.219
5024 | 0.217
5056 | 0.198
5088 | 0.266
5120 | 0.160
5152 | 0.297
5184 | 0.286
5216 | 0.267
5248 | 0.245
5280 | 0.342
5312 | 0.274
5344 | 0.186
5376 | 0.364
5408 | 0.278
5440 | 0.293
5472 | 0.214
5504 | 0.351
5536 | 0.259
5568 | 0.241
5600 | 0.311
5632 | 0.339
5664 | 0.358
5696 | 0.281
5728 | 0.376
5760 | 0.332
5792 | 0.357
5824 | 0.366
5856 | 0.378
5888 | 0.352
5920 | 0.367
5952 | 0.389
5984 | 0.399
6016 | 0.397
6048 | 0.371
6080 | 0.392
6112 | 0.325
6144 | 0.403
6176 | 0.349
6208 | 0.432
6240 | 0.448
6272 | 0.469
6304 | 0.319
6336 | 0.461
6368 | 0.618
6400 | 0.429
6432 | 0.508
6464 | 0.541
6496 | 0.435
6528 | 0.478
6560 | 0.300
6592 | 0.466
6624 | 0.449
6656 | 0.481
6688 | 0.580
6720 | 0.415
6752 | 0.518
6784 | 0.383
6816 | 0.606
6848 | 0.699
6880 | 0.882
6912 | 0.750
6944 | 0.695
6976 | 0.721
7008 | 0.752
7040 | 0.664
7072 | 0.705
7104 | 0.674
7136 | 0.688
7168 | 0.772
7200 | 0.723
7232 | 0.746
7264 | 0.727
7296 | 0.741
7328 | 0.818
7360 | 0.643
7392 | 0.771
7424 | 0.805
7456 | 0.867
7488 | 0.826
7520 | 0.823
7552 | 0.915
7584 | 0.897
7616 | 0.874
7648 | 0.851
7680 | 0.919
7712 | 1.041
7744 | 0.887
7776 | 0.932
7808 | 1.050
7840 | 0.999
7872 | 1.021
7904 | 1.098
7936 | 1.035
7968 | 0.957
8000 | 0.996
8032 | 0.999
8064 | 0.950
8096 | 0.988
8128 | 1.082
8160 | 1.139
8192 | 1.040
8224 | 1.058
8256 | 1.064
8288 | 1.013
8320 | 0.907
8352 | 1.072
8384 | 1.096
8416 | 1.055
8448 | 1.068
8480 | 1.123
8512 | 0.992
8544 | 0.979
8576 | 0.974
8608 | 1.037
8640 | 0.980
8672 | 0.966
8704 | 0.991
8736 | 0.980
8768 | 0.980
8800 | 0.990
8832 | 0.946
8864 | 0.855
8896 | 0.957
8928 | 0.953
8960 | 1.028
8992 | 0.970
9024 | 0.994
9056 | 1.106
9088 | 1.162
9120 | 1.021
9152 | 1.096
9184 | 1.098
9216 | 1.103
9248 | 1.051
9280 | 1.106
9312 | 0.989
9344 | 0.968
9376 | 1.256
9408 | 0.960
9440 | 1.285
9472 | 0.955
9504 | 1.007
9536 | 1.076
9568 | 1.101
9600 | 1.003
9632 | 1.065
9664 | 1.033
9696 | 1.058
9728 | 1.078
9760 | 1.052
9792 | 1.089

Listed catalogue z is 0.710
